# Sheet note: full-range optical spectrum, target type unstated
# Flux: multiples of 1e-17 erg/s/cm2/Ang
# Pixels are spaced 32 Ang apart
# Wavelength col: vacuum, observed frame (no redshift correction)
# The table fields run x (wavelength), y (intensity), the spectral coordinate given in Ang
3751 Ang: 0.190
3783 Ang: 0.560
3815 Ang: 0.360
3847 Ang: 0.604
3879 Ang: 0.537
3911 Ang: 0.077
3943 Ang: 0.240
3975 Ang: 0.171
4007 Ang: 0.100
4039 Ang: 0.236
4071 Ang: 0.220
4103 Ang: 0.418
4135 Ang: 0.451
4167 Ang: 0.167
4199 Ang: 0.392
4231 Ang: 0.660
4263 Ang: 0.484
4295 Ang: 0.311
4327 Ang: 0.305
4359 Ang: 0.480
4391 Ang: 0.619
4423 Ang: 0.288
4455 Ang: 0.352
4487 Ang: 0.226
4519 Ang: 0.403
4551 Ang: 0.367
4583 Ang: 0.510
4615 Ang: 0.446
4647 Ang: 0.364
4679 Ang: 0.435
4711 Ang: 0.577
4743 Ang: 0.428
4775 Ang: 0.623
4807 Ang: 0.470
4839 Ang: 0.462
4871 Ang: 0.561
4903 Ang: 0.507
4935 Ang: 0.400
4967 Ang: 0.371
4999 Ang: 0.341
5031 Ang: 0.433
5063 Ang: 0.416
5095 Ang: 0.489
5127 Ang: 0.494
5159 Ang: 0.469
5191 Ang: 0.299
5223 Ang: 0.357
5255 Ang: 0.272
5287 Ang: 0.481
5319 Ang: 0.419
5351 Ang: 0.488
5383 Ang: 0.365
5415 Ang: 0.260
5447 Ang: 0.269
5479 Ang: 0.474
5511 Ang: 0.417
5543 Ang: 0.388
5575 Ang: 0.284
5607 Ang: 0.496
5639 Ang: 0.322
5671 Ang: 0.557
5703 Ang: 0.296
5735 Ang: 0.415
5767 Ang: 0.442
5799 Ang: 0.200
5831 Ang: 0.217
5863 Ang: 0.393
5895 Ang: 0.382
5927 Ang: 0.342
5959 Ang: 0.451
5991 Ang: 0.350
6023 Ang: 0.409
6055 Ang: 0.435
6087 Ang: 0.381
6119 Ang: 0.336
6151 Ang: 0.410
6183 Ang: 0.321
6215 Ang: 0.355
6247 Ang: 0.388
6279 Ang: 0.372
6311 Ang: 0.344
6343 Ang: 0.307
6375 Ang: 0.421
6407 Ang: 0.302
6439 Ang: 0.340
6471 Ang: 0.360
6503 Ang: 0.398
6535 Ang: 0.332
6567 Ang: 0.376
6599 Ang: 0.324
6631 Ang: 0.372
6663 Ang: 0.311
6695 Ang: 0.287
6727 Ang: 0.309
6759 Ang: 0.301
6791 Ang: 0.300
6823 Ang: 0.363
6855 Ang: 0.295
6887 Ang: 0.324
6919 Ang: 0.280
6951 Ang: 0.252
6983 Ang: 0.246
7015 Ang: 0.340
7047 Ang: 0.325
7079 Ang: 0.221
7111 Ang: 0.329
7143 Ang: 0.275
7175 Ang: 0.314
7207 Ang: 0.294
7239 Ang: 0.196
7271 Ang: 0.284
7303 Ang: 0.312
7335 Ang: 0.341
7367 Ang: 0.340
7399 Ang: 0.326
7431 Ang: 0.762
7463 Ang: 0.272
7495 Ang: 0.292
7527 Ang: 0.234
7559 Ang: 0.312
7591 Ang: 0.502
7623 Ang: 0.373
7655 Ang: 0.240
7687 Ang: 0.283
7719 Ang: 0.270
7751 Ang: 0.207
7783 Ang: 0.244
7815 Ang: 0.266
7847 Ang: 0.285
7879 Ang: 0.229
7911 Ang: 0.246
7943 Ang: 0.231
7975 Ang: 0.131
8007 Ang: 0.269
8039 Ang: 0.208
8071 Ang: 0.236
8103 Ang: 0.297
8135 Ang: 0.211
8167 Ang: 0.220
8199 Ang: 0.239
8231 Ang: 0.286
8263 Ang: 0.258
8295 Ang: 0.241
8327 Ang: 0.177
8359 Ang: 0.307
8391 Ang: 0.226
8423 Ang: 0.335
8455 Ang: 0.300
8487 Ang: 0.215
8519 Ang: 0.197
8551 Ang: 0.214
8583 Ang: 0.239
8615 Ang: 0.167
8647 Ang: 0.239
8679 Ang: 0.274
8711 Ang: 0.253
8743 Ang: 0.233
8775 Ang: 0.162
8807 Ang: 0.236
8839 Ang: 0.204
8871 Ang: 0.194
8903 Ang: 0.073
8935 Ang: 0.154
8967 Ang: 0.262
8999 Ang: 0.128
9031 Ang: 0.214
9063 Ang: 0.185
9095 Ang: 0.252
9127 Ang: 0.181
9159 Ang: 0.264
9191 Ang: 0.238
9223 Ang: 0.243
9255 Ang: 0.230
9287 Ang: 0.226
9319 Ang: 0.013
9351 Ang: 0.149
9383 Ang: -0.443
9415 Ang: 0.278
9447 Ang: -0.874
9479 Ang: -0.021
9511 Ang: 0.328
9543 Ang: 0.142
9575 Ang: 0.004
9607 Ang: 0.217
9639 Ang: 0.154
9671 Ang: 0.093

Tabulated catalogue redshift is 0.131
